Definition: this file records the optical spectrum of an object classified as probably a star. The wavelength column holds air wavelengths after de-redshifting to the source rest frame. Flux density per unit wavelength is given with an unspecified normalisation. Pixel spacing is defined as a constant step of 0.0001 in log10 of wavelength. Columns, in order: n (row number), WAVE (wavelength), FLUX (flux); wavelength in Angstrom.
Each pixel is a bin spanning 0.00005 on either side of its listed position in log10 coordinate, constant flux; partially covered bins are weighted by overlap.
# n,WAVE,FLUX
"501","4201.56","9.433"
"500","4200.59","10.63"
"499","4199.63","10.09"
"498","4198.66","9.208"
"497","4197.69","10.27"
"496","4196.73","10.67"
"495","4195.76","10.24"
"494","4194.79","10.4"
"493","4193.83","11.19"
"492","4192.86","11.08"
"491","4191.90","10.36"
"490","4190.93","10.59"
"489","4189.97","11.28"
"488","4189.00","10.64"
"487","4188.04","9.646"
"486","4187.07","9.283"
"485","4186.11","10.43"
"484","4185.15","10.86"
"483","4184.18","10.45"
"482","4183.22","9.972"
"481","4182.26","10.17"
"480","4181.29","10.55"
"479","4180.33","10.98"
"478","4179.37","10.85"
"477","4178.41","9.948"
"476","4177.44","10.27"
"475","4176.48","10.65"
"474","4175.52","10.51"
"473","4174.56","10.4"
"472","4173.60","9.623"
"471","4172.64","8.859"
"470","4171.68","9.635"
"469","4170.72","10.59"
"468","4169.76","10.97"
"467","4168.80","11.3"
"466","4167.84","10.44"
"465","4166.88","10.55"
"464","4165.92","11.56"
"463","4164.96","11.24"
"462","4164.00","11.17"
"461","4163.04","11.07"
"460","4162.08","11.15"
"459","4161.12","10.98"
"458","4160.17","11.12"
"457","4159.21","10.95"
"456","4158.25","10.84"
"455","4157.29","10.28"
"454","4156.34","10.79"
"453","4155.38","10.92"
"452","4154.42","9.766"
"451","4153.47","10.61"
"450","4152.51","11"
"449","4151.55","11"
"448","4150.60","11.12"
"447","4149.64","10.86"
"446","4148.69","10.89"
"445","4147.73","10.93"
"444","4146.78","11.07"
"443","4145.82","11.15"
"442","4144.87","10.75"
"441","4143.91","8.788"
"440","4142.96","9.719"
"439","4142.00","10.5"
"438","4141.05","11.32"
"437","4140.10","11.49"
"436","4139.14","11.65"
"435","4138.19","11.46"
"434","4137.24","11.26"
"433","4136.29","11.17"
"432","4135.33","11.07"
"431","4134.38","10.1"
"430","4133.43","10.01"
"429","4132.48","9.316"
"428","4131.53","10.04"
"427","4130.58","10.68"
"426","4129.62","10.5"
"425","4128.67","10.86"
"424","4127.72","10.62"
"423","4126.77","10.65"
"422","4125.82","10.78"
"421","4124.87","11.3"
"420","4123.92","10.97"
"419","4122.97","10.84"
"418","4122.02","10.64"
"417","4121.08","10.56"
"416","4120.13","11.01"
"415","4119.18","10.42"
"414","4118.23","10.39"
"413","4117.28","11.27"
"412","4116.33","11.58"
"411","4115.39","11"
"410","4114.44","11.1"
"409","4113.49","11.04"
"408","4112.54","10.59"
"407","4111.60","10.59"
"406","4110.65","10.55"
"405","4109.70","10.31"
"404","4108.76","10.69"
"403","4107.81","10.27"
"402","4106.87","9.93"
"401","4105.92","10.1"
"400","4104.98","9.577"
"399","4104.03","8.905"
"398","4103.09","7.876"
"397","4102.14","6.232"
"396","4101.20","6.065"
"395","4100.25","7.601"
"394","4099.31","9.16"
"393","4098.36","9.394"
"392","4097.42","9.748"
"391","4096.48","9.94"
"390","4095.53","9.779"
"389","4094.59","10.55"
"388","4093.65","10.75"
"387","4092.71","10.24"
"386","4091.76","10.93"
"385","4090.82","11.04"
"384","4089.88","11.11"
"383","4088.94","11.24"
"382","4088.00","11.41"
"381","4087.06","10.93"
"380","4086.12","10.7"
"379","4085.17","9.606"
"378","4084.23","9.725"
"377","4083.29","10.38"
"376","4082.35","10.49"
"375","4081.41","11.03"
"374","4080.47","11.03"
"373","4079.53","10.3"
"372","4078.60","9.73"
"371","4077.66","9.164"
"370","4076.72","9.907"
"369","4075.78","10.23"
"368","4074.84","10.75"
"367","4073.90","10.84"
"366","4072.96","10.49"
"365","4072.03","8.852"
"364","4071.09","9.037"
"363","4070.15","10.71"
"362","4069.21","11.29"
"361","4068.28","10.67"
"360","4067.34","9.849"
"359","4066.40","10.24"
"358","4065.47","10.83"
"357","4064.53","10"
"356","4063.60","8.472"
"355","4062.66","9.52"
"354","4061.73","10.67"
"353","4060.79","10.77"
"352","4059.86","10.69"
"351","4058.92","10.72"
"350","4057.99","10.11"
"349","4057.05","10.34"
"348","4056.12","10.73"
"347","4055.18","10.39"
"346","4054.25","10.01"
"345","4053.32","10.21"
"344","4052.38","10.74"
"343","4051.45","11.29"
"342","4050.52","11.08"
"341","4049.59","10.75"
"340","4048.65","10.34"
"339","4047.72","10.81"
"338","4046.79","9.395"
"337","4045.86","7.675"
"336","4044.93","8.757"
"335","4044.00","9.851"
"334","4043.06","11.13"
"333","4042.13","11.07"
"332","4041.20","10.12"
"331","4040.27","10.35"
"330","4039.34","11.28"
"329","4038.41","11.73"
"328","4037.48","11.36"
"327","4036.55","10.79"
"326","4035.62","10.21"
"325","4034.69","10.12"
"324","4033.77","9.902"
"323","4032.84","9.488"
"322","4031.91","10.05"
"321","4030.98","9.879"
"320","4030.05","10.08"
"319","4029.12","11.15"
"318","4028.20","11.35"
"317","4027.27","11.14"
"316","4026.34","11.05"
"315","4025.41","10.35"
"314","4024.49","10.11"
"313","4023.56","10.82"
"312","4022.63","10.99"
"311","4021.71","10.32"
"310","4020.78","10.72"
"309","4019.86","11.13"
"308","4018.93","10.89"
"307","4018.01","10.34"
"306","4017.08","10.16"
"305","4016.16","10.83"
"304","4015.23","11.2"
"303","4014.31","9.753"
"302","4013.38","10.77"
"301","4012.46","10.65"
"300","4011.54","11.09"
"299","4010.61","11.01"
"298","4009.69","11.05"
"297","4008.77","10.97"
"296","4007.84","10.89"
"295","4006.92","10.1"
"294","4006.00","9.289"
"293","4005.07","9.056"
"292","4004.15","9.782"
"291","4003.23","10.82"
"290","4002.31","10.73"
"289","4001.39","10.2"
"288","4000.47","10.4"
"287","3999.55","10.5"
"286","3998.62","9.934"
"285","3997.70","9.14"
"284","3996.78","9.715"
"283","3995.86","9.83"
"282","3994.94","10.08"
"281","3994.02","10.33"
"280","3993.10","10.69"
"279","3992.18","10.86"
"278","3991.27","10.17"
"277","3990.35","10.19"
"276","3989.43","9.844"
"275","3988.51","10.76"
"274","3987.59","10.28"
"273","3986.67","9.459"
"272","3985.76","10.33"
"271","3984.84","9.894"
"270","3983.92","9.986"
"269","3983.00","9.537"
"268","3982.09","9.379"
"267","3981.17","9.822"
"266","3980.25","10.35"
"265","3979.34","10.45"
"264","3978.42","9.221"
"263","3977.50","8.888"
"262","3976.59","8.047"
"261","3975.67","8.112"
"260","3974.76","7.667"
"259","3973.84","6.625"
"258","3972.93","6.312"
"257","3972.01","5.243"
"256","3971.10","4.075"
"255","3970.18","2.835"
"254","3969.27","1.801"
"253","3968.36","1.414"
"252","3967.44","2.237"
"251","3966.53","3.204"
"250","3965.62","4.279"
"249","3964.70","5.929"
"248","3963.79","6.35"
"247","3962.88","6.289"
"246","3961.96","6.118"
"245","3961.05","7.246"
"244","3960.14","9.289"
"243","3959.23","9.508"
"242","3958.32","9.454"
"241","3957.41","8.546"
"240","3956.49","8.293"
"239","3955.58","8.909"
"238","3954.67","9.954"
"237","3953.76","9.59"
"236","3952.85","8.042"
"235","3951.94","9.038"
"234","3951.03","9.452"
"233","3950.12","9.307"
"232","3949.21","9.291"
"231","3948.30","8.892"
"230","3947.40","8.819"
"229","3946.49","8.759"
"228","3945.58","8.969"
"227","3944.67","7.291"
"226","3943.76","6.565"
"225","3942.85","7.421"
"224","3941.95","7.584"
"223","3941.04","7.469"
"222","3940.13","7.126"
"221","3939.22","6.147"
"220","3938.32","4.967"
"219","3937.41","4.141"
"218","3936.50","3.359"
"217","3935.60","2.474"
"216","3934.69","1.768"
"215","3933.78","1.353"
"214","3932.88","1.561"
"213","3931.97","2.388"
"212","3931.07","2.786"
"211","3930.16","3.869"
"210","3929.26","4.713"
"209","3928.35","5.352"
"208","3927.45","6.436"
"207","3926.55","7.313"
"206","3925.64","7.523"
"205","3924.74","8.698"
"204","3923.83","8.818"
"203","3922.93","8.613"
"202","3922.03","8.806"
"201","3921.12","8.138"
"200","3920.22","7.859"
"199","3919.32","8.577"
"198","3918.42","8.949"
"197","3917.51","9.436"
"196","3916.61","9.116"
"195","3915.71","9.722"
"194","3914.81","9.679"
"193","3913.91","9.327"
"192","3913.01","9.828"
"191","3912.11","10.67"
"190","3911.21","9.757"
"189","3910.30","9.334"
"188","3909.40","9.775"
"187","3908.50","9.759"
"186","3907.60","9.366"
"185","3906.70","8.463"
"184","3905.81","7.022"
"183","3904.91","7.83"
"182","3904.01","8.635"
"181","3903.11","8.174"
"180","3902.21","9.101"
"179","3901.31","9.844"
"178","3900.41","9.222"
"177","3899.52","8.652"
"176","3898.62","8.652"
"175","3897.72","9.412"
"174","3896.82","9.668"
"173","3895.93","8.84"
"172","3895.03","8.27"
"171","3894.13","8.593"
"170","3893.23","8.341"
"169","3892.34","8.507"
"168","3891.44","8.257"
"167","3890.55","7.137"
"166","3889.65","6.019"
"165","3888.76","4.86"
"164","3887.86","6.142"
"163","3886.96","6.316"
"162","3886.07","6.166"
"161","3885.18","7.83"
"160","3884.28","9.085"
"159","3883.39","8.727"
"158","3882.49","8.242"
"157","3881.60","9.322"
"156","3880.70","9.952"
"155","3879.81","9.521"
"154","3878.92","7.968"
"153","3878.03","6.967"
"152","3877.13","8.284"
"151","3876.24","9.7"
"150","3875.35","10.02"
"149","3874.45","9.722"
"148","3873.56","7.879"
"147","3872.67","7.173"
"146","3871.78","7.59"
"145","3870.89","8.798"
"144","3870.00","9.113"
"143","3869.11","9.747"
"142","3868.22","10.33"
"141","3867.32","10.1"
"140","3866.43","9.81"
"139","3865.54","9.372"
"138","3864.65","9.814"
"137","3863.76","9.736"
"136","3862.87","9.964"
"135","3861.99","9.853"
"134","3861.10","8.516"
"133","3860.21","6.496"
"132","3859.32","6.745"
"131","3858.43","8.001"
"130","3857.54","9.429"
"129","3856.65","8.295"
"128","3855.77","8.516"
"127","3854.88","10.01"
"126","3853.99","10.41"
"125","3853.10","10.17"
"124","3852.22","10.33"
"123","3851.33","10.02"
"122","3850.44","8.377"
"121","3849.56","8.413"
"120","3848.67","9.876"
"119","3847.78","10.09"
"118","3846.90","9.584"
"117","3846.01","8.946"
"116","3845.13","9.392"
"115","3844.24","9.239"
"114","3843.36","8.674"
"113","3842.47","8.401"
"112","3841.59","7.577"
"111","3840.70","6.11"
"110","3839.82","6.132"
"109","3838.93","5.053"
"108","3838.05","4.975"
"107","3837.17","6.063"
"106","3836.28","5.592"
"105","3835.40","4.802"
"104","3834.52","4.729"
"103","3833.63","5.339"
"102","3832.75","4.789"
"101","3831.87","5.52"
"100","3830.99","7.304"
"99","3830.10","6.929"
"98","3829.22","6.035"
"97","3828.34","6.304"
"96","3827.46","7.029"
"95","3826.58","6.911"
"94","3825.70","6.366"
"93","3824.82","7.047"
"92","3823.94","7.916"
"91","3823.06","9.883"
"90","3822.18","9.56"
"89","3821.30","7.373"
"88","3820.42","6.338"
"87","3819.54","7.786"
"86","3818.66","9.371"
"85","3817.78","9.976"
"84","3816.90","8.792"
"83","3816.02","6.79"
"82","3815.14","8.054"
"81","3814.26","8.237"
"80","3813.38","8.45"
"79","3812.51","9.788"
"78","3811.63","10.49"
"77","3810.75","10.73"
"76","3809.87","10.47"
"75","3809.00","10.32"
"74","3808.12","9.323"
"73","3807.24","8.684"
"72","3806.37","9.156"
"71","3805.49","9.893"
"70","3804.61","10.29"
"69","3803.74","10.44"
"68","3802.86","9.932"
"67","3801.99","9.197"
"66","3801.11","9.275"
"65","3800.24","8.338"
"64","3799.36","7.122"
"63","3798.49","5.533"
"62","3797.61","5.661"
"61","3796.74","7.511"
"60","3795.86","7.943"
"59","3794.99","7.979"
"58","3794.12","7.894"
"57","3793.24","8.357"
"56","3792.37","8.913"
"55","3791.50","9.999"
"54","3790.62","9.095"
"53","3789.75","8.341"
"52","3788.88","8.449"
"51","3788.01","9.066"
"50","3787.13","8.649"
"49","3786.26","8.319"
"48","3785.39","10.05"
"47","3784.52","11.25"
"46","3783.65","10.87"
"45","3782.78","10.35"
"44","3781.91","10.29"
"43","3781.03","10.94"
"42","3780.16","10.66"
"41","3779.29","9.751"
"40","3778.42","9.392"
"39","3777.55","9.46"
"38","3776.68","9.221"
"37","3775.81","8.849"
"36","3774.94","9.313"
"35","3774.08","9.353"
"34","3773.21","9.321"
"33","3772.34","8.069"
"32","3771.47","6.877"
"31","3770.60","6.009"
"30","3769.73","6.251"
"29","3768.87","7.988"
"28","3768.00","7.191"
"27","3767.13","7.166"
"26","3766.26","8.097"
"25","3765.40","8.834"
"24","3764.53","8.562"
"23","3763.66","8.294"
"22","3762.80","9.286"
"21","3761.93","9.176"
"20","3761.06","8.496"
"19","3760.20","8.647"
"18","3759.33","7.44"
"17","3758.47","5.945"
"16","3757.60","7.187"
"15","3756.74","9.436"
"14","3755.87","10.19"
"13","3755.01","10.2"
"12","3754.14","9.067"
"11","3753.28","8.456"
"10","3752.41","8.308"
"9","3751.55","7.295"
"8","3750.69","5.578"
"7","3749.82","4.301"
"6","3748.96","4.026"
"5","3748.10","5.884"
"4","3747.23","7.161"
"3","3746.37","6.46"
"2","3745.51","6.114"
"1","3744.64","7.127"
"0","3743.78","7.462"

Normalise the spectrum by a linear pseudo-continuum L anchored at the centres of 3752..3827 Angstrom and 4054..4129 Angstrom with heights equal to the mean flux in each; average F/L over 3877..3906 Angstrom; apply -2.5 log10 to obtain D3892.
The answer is 0.13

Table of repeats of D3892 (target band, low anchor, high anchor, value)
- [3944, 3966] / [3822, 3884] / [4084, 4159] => 0.101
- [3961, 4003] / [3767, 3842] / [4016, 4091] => 0.196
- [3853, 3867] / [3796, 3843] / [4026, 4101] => -0.114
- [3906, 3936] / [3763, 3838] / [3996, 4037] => 0.284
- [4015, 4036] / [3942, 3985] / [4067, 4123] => -0.196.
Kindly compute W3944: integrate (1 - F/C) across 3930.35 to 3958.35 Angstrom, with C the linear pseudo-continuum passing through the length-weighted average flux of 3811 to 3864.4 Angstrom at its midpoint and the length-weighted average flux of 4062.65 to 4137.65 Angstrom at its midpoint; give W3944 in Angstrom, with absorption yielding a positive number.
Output 6.9 Angstrom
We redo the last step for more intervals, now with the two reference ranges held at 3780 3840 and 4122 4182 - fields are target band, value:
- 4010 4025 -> -1.52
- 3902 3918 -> -0.46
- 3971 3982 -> 1.55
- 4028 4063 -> -1.72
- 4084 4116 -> 1.02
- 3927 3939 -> 7.34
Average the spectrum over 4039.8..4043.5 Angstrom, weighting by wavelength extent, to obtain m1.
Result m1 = 10.7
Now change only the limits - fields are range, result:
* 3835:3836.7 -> 5.21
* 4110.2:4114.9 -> 10.8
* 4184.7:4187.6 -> 10.2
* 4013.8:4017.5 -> 10.5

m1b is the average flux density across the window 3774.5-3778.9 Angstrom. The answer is 9.27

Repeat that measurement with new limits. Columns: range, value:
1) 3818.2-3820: 8.56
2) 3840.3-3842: 6.83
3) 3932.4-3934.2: 1.47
